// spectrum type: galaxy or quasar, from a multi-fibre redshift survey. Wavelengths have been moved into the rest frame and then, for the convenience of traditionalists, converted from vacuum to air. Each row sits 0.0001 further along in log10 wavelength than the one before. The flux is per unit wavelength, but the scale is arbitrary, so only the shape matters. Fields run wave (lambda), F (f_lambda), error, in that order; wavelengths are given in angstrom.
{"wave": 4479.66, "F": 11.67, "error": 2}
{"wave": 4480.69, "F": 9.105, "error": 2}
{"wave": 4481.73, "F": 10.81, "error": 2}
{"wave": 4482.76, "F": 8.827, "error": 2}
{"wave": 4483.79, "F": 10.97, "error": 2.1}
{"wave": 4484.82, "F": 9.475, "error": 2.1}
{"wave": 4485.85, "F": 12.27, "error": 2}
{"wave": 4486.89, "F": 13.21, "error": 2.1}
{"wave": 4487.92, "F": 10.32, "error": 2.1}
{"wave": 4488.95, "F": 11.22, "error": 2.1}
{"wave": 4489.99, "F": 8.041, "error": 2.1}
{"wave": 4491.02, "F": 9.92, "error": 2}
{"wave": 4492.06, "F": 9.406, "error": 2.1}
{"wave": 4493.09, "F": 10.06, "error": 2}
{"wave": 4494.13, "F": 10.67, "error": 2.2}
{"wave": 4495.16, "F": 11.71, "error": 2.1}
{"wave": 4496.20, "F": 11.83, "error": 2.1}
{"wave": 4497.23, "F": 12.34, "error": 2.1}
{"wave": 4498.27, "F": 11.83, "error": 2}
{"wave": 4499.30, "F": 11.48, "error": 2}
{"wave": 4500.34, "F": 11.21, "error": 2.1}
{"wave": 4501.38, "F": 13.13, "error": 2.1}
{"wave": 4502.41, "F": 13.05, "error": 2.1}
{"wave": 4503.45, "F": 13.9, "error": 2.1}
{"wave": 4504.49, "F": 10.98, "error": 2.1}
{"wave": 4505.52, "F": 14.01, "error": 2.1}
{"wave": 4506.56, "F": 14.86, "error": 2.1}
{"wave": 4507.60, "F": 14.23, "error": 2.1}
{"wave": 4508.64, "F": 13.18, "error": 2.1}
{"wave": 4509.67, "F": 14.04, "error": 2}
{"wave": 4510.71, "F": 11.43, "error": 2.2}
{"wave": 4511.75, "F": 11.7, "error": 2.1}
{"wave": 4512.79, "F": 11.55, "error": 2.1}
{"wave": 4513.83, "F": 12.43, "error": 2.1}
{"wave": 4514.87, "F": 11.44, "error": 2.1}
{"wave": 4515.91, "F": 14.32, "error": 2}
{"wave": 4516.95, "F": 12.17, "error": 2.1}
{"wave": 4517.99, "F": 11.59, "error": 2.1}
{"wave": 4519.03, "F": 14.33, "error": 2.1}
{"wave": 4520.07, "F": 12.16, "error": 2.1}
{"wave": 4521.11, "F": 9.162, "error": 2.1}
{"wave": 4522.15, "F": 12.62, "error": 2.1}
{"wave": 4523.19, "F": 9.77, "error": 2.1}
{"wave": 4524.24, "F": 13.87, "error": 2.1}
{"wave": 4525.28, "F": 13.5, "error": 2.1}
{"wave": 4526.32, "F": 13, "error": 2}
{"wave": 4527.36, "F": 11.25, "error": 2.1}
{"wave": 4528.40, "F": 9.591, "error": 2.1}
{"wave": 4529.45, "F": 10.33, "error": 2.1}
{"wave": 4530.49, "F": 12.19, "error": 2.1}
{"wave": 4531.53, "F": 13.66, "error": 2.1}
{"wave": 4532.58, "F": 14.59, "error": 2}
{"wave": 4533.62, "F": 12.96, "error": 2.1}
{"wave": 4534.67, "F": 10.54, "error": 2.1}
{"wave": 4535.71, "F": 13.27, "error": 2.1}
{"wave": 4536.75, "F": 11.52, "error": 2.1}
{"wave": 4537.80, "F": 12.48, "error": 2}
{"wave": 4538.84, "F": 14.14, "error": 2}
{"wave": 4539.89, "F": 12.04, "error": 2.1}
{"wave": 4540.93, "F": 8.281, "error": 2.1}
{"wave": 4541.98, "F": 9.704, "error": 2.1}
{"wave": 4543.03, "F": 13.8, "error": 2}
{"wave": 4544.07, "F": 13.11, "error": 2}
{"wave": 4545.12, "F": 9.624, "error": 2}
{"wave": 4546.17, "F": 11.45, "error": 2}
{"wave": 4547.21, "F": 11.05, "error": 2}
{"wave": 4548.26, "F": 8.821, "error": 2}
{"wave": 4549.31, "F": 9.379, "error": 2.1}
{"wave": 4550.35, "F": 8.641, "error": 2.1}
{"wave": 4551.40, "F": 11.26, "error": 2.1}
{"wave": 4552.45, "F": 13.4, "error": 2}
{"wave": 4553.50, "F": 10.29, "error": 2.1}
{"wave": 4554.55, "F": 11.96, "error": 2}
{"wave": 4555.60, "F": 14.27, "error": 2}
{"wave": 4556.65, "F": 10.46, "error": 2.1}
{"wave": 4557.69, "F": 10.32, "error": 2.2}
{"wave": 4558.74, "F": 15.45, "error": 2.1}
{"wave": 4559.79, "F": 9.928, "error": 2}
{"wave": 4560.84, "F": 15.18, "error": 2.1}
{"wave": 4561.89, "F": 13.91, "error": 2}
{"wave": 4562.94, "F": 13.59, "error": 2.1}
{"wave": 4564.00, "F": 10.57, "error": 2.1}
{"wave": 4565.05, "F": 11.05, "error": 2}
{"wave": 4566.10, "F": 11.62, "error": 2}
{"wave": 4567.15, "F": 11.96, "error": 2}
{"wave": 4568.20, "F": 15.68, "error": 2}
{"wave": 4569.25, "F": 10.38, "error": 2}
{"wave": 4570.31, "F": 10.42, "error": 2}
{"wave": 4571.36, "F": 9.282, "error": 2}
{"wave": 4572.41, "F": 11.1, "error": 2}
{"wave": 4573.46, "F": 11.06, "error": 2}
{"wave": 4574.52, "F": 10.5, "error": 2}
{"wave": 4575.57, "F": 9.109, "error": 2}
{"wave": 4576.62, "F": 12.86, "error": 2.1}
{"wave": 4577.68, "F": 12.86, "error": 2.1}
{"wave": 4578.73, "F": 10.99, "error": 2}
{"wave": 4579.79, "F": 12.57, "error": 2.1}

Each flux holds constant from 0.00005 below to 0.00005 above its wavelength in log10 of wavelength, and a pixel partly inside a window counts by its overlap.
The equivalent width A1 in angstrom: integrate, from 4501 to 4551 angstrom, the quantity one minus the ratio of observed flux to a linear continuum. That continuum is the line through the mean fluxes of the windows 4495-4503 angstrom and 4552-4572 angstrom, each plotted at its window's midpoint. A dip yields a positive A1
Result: 0.2 angstrom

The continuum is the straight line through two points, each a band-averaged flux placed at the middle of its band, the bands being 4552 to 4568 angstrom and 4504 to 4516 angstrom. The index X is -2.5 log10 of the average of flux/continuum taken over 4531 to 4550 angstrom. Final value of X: 0.077 mag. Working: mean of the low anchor 12.8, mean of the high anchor 12.3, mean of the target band 11.7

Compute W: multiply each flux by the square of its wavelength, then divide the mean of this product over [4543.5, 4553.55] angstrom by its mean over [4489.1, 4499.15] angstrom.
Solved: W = 1.0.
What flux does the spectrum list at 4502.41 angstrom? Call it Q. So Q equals 13.05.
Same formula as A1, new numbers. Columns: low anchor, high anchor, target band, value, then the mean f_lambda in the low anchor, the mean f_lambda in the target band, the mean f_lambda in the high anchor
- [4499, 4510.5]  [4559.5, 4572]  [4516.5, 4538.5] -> 0.9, 13.1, 12.1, 12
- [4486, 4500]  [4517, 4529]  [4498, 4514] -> -1.9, 11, 12.7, 11.9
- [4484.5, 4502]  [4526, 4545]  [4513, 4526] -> -0.7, 11.1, 12.3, 12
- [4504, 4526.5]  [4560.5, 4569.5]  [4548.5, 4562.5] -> 0.9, 12.6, 11.8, 12.7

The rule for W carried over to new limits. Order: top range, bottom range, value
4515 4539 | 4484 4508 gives 1.06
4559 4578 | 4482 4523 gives 1.03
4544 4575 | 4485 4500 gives 1.08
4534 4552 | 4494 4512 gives 0.90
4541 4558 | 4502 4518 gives 0.87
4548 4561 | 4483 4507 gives 1.02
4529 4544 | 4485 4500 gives 1.13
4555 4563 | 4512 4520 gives 1.05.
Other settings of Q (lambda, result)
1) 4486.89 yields 13.21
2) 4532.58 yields 14.59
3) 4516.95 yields 12.17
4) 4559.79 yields 9.928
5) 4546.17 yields 11.45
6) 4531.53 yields 13.66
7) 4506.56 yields 14.86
